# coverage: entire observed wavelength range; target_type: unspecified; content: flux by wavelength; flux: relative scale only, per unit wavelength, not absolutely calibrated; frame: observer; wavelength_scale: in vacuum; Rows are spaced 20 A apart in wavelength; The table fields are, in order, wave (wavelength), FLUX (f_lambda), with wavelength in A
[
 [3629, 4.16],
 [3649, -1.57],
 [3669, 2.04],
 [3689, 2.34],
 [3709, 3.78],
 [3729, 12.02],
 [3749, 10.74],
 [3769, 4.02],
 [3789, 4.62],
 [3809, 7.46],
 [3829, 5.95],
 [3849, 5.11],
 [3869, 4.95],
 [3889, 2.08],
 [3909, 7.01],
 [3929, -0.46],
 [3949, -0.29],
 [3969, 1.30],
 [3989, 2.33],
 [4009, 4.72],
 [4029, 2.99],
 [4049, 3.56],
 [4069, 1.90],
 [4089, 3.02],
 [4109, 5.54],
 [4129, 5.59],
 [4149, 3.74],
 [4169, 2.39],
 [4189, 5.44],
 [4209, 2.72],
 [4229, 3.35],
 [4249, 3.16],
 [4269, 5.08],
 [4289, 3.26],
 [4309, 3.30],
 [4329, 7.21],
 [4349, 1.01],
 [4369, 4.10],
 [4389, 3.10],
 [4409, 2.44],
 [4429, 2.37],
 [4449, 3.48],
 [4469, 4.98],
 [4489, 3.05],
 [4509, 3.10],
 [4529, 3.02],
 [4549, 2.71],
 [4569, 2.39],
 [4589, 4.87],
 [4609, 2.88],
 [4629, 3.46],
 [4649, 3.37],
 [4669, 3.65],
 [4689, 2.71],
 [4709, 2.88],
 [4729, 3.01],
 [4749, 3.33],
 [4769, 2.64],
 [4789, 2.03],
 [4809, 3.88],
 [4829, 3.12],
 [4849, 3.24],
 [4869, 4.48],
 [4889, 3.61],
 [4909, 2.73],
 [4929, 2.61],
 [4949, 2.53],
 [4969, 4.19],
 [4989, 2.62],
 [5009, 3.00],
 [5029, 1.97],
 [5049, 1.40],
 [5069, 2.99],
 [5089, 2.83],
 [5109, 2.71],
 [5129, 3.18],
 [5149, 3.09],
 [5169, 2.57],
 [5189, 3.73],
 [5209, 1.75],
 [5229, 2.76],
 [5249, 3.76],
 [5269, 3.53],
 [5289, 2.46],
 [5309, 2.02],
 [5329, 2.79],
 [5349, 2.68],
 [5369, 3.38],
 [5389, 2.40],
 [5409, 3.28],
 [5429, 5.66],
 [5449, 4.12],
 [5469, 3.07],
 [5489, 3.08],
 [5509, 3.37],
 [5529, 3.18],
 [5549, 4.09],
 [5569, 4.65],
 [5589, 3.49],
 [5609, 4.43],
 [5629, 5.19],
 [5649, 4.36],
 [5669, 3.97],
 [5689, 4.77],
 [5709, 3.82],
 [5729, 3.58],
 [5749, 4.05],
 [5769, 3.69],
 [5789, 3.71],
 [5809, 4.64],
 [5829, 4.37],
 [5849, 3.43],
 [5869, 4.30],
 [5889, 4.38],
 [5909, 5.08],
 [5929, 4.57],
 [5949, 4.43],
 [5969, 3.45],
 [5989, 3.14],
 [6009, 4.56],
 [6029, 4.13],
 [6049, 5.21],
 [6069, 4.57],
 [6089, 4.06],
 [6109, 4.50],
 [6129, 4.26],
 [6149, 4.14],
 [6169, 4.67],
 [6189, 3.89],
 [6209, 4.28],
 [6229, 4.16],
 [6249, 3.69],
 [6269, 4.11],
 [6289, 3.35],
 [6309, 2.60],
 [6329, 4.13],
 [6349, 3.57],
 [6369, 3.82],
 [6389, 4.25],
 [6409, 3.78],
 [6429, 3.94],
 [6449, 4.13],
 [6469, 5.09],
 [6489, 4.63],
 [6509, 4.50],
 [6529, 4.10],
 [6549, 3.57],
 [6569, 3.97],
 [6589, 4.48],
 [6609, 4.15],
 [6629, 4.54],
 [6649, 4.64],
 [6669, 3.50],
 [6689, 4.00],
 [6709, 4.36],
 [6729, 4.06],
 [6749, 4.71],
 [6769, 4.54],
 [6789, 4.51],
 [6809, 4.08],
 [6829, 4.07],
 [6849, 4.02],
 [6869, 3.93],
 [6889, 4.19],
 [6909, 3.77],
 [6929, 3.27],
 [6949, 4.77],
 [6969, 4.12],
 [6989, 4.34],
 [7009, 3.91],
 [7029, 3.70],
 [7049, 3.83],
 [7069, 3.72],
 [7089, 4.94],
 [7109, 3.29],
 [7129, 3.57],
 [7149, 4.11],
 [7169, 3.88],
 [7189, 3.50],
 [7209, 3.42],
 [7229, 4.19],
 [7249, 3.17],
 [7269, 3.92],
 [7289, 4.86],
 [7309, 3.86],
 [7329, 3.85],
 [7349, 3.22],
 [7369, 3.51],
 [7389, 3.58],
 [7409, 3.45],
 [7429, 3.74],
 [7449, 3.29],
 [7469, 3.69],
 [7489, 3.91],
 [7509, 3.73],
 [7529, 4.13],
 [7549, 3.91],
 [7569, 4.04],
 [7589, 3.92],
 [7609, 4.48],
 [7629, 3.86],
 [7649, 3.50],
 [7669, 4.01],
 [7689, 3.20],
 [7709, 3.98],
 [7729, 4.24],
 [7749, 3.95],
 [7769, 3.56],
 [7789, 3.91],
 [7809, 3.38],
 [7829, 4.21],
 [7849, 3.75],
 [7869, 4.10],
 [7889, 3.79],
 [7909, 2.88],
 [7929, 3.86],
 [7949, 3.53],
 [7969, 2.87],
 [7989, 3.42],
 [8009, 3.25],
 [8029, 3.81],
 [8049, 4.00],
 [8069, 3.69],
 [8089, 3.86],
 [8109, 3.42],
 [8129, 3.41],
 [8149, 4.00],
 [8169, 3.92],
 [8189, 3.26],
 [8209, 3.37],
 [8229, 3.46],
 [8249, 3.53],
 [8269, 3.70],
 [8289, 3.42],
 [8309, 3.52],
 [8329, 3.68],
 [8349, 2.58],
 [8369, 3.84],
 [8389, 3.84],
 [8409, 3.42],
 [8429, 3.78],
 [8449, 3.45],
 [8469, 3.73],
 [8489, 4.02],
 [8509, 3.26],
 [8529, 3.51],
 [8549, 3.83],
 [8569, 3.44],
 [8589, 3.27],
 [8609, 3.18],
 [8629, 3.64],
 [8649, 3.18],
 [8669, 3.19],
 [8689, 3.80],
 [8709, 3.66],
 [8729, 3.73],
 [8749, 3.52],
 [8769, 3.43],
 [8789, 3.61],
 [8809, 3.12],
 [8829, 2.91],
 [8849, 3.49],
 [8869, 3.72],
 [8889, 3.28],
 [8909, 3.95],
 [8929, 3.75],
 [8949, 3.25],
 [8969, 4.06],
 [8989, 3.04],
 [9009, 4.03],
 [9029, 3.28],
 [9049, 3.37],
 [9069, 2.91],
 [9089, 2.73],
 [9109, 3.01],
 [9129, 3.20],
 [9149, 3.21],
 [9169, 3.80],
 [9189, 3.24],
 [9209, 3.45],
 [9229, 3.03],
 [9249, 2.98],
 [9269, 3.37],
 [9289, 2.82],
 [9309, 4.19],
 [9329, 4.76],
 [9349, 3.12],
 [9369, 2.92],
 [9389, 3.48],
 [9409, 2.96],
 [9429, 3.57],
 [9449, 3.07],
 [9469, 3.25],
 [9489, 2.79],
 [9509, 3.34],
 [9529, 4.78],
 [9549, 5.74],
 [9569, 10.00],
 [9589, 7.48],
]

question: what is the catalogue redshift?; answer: 0.46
